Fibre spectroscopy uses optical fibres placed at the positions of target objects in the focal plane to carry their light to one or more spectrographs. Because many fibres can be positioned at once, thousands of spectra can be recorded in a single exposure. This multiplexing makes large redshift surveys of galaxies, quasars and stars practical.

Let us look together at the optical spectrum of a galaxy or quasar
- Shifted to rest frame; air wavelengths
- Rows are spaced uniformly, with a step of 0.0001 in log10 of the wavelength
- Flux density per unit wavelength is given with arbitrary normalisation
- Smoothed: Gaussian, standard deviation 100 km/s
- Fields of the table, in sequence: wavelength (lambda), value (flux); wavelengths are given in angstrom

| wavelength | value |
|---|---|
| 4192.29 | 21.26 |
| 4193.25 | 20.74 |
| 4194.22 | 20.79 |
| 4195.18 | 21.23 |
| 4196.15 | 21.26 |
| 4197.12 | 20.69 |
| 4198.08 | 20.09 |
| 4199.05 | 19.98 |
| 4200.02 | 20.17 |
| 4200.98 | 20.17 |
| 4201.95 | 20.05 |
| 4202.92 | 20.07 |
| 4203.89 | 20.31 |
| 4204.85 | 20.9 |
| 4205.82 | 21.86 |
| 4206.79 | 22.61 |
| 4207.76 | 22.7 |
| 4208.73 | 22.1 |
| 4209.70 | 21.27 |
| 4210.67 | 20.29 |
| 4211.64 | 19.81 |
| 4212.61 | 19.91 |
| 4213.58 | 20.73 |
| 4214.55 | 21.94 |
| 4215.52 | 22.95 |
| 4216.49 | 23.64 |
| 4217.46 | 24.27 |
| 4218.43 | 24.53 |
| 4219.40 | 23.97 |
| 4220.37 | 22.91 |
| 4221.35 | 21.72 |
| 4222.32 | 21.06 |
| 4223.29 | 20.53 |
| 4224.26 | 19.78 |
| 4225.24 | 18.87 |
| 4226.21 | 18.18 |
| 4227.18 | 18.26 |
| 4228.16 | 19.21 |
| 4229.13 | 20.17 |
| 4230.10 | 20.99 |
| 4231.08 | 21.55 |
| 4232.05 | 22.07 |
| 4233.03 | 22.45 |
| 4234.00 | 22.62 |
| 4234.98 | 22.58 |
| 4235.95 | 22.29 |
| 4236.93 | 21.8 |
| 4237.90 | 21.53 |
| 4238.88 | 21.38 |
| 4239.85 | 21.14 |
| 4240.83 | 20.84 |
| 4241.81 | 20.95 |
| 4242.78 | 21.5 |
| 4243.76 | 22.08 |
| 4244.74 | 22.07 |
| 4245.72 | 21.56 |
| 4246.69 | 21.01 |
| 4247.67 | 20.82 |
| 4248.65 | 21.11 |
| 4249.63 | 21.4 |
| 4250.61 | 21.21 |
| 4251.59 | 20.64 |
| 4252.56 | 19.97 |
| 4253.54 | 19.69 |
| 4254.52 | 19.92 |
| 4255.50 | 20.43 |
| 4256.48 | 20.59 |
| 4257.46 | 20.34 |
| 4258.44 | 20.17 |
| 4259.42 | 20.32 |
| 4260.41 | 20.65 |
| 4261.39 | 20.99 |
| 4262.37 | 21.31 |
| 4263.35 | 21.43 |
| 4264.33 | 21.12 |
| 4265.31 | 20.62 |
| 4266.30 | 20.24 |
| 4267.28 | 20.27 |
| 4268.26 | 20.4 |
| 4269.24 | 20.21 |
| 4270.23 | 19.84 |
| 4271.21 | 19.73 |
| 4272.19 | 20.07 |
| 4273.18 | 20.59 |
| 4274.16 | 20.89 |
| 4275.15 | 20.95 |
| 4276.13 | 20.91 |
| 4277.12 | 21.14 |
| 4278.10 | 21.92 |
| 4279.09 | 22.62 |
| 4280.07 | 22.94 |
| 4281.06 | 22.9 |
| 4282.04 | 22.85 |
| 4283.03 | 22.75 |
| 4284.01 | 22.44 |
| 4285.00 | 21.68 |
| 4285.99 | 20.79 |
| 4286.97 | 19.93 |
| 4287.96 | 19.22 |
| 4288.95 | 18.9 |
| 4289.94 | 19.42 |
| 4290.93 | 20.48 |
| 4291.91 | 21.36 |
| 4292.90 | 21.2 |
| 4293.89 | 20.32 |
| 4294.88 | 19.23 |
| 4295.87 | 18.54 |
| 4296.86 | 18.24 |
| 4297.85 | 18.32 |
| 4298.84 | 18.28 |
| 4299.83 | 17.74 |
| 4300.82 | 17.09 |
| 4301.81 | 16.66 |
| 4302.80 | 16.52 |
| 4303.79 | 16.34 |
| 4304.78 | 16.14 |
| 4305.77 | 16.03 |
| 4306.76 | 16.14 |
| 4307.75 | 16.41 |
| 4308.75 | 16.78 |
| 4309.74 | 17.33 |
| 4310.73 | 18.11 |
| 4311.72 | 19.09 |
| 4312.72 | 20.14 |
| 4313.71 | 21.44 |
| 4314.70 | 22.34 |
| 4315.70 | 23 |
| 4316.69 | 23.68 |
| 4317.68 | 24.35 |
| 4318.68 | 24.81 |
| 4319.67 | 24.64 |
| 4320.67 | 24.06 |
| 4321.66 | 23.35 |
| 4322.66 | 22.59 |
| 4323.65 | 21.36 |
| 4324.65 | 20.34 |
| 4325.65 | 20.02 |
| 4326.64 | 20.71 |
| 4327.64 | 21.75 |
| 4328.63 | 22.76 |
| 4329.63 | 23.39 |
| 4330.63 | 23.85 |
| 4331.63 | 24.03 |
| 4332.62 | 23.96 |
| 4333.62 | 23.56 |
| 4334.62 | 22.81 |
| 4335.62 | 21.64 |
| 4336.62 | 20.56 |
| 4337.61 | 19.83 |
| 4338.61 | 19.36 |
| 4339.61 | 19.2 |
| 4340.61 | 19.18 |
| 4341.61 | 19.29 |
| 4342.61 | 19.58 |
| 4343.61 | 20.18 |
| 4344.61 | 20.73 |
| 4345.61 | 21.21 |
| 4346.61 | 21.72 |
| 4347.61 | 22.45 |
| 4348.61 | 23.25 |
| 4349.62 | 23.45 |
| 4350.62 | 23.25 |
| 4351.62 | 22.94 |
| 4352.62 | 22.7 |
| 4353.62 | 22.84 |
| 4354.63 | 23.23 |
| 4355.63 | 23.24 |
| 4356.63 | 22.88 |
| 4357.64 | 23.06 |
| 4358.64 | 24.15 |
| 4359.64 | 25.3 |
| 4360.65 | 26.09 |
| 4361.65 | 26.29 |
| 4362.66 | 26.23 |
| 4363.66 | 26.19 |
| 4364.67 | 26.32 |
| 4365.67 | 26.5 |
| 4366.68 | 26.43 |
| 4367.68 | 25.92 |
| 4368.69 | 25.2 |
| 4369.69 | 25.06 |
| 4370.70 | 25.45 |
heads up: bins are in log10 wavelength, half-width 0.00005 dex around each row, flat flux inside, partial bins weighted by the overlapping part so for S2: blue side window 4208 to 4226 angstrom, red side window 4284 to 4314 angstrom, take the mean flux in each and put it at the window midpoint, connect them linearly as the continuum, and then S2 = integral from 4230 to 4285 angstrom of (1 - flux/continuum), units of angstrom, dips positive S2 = -2.89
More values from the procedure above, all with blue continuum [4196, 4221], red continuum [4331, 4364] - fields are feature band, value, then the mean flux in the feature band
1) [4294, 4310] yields 3.53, 17.3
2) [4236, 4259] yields 0.86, 21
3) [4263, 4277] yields 0.92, 20.5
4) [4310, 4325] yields 0.11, 22.2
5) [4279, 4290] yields 0.34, 21.4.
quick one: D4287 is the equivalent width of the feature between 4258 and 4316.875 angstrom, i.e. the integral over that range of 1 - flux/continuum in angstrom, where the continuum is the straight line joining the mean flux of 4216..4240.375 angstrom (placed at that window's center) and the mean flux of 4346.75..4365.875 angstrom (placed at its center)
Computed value 7.2 angstrom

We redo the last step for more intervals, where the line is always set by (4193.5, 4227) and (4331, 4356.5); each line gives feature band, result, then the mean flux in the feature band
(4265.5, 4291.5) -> 0.7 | 20.9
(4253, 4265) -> 0.5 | 20.6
